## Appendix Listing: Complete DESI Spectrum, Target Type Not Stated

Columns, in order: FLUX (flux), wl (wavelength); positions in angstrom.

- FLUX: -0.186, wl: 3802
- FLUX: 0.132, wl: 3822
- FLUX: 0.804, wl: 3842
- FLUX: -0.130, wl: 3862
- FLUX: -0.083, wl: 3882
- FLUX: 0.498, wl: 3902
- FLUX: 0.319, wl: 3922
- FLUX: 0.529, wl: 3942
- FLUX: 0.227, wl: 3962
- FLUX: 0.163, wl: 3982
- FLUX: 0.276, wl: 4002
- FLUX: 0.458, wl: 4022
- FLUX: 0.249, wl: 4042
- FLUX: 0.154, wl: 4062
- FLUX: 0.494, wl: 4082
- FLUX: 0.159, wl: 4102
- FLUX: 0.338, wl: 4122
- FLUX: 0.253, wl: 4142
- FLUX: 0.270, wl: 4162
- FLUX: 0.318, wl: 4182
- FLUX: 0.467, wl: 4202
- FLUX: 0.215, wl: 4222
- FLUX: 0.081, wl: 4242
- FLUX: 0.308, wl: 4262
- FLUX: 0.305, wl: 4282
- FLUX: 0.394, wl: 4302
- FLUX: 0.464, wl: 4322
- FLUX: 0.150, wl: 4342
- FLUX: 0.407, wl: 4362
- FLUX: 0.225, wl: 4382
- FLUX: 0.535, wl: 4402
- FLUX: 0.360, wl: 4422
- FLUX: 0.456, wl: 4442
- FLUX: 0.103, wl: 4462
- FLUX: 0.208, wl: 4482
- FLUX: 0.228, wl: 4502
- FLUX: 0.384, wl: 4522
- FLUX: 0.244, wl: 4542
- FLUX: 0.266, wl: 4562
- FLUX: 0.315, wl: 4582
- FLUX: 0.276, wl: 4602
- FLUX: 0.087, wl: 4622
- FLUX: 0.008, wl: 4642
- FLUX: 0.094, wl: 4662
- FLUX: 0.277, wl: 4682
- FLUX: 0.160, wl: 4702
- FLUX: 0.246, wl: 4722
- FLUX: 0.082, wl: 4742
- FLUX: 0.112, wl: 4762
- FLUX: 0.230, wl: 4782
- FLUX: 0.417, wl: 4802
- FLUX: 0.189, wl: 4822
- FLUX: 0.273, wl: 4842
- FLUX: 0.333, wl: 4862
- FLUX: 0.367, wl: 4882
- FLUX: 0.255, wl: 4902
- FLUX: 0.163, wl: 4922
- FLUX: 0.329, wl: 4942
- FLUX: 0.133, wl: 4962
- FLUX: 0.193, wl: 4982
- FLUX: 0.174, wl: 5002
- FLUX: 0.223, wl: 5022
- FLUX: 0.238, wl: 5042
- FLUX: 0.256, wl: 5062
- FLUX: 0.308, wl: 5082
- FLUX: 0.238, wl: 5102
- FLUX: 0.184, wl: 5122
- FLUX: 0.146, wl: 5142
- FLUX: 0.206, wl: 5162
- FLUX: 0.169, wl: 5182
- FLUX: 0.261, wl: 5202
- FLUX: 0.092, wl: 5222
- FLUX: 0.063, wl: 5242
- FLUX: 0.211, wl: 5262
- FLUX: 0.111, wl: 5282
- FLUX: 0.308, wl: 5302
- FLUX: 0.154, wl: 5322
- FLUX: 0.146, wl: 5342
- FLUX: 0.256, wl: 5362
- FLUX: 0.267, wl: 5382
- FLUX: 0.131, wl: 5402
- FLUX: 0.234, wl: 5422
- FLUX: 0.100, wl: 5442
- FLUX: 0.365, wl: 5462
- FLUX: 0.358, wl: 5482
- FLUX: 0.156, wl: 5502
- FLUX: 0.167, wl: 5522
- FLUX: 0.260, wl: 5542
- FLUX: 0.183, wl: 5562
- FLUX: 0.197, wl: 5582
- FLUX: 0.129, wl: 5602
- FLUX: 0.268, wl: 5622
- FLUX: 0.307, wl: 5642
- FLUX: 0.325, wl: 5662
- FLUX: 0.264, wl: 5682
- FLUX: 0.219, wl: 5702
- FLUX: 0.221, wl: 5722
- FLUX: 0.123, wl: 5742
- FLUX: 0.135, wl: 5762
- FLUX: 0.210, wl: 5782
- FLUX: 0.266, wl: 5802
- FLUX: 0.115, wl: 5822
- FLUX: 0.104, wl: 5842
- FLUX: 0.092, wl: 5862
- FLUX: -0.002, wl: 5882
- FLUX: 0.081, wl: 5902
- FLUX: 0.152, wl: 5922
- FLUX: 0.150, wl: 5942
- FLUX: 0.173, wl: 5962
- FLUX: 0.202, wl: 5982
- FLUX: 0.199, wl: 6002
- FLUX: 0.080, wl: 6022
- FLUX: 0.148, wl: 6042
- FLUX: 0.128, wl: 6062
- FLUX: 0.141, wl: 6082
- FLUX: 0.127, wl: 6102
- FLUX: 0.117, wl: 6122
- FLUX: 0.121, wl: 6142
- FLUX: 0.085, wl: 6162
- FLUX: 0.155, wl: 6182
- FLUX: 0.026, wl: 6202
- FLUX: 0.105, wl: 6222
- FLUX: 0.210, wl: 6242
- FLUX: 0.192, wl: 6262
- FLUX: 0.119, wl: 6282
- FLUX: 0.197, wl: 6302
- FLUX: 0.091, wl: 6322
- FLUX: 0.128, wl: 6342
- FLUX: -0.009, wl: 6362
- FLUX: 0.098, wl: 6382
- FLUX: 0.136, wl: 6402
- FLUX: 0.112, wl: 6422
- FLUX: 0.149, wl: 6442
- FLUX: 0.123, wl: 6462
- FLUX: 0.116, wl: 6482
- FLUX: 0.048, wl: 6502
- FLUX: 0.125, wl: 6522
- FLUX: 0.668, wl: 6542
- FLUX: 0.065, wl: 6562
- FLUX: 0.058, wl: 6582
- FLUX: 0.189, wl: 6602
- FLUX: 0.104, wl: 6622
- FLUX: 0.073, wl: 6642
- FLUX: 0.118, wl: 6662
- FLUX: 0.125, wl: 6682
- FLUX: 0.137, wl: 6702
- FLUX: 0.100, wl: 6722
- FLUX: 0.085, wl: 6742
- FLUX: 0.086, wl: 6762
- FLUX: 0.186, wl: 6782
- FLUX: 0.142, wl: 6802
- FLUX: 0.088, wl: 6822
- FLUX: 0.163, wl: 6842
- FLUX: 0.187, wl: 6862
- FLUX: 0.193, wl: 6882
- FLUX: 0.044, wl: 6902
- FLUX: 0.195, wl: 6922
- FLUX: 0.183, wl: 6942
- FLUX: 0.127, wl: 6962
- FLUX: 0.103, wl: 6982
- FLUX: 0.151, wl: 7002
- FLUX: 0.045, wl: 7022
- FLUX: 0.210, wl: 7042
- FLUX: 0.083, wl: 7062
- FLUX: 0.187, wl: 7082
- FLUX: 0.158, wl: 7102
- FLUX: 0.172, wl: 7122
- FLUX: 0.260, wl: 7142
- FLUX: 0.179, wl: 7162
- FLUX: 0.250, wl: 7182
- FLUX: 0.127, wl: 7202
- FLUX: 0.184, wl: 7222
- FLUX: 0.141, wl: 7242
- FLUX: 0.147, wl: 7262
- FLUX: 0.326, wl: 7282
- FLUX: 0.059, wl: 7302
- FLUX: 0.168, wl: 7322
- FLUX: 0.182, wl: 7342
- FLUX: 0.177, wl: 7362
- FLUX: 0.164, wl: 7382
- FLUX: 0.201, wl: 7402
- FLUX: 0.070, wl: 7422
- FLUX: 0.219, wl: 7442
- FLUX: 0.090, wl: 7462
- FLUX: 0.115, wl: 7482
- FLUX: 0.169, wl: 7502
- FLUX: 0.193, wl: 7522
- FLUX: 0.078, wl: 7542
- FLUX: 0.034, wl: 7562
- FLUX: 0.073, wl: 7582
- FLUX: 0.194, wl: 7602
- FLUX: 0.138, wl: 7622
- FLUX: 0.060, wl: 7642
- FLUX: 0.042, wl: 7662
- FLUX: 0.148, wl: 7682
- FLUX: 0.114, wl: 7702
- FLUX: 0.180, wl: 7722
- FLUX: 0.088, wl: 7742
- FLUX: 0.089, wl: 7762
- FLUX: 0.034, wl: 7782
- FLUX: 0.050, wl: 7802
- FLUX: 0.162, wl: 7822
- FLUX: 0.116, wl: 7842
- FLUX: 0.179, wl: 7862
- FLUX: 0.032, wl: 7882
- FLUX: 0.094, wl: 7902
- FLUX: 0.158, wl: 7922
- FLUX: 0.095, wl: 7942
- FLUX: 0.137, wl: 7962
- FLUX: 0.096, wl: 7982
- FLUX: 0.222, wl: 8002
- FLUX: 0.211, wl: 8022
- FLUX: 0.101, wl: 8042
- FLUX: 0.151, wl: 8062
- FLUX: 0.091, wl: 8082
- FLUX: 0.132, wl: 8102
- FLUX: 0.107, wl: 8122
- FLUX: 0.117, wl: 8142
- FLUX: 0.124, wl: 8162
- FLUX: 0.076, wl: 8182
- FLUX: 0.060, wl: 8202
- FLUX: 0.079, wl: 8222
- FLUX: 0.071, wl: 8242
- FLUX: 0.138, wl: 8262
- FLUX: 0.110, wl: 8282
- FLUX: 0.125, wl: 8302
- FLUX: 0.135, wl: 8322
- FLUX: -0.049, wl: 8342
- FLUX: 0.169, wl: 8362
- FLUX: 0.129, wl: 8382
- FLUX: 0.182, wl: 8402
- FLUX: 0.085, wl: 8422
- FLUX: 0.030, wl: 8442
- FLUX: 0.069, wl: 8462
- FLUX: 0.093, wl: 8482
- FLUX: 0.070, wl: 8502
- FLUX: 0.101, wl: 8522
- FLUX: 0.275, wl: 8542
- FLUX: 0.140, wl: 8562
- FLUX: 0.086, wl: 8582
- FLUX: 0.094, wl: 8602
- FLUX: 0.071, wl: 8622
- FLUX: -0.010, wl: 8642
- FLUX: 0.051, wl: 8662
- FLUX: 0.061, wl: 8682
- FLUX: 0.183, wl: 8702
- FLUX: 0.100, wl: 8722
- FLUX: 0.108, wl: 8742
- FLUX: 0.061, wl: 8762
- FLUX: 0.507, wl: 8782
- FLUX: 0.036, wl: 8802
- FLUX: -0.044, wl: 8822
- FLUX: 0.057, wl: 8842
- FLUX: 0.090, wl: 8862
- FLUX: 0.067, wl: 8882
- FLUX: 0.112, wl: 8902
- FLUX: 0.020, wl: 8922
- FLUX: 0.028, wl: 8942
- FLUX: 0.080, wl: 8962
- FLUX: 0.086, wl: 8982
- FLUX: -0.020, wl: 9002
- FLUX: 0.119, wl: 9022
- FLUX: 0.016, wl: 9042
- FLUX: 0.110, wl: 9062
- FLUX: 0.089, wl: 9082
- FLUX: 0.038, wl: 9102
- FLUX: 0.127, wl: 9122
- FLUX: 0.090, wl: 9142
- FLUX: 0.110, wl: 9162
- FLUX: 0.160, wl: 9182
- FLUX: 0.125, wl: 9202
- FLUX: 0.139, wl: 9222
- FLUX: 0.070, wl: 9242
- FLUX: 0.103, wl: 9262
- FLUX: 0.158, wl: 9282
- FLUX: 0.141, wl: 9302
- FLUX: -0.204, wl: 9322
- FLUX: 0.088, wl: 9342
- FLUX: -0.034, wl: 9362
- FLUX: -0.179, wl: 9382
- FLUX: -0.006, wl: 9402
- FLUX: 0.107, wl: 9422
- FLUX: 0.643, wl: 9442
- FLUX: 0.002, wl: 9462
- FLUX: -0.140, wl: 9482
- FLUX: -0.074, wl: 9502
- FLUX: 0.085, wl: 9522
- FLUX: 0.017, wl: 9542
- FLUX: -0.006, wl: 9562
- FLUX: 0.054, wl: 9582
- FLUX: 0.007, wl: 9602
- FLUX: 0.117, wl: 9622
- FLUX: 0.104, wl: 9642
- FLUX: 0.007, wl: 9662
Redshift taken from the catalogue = 0.755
